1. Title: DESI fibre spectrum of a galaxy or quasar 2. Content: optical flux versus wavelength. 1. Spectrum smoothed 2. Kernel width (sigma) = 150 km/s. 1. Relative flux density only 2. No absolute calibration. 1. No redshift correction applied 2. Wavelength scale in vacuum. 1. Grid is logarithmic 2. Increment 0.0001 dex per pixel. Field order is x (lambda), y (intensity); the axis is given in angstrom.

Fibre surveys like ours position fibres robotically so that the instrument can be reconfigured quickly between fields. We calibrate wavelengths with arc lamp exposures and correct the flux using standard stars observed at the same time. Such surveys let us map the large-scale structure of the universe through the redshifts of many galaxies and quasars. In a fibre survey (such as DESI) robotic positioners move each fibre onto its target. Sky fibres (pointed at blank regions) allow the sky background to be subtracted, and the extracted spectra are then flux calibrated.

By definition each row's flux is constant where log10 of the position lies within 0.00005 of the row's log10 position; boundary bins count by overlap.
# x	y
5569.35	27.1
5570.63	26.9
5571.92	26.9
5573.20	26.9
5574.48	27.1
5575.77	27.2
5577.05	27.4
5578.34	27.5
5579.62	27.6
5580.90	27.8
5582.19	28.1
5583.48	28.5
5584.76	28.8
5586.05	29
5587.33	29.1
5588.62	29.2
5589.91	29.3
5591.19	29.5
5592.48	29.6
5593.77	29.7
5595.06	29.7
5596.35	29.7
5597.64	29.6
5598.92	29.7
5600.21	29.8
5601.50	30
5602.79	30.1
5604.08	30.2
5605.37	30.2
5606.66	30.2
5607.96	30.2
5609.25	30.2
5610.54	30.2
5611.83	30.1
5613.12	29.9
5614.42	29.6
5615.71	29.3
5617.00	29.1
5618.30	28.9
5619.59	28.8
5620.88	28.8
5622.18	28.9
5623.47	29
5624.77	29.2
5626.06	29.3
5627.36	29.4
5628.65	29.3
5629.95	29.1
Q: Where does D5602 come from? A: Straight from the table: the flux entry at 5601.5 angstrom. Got 30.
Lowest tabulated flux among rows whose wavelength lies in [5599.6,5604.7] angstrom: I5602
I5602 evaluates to 29.8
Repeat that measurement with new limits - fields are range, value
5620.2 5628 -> 28.8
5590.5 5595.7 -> 29.5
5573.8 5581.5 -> 27.1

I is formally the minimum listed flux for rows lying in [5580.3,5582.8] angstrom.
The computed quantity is 27.8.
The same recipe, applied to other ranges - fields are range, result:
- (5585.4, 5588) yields 29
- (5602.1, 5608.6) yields 30.1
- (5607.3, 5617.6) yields 29.1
